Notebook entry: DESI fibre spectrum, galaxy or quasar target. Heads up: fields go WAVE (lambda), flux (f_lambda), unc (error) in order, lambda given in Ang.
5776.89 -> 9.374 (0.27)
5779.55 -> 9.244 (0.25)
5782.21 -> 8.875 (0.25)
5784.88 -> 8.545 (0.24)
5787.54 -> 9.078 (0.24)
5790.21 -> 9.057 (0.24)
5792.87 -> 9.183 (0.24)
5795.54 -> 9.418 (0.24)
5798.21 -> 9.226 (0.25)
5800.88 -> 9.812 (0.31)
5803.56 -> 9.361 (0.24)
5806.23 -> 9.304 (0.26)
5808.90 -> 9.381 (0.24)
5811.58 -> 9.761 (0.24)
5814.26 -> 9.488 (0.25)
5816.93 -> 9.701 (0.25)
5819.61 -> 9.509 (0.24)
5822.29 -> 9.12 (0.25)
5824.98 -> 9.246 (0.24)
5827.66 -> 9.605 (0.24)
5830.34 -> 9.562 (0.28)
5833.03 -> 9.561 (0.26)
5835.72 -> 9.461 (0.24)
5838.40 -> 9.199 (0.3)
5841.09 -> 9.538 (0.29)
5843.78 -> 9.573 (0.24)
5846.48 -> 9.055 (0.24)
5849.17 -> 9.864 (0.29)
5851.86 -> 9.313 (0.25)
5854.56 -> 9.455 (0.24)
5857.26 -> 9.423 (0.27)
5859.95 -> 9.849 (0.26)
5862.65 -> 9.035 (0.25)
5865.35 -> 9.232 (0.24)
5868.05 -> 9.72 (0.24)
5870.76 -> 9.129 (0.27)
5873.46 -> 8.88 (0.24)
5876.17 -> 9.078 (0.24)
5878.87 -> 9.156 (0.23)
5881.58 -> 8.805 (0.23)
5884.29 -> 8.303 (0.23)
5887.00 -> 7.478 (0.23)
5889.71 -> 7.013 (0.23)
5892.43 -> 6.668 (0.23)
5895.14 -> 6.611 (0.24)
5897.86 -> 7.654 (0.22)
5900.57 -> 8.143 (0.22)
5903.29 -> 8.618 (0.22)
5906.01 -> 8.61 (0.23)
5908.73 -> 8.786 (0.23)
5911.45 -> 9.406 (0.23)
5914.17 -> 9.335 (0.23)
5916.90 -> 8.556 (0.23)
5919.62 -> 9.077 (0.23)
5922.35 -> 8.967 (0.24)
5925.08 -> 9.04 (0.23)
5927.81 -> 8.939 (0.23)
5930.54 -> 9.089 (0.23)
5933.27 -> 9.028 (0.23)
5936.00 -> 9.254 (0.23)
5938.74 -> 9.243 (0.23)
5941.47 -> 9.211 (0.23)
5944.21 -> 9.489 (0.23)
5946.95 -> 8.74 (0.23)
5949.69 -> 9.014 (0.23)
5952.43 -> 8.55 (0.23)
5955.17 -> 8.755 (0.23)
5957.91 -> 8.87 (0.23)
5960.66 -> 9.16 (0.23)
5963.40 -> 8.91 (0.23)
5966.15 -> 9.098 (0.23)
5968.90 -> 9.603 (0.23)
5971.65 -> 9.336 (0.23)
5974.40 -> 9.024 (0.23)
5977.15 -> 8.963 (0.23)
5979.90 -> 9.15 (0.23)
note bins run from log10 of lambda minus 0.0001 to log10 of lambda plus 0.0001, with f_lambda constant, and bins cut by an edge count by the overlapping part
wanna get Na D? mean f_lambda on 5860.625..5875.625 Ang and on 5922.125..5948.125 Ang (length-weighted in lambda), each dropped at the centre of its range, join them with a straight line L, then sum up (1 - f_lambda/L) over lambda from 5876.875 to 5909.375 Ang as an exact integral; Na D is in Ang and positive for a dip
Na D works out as 4.2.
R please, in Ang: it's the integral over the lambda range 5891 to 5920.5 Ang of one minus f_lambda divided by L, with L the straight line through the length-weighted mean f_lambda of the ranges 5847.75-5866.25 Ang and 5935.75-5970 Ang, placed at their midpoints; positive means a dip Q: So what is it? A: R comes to 3.0 Ang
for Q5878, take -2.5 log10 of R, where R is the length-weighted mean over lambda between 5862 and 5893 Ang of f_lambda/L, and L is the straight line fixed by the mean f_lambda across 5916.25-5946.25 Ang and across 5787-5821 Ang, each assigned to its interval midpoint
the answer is 0.08 mag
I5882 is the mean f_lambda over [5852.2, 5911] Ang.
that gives 8.58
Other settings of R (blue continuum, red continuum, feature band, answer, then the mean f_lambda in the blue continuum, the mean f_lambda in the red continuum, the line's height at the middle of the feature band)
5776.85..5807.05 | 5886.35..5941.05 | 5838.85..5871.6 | -2.20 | 9.2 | 8.5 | 8.84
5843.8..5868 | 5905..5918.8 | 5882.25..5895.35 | 2.58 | 9.43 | 8.96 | 9.15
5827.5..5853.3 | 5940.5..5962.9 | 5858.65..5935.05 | 4.64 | 9.47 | 8.97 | 9.21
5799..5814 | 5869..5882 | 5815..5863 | -0.88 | 9.51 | 9.04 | 9.29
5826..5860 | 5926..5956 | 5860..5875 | 0.19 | 9.48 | 9.03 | 9.37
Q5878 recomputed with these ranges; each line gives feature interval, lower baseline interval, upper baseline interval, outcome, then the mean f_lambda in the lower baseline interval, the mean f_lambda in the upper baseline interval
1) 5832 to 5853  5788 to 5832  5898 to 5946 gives -0.02 mag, 9.41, 8.95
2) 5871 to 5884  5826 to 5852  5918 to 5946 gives 0.05 mag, 9.48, 9.12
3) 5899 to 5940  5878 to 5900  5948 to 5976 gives -0.09 mag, 7.69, 9.03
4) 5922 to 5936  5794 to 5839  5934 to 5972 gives 0.01 mag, 9.46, 9.08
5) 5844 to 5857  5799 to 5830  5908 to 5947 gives -0.01 mag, 9.48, 9.09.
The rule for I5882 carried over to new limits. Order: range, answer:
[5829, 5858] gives 9.45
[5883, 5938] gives 8.44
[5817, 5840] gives 9.43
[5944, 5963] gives 8.91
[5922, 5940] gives 9.08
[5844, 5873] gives 9.4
